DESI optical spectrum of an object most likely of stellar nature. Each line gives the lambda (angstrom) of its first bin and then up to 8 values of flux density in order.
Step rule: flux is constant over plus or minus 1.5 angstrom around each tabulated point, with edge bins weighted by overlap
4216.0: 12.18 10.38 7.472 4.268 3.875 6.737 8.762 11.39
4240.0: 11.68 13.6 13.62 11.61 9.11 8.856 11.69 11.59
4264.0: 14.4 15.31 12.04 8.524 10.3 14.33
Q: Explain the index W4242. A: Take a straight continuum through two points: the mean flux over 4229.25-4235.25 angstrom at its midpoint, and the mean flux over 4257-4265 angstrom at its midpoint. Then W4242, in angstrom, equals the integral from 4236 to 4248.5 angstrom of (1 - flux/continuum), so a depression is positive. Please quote -4.4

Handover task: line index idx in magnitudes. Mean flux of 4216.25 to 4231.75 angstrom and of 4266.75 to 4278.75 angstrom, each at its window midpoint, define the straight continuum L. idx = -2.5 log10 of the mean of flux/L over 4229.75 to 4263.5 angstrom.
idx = -0.21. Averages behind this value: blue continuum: 6.99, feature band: 10.9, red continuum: 11.4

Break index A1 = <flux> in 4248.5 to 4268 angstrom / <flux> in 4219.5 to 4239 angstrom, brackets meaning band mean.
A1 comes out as 1.59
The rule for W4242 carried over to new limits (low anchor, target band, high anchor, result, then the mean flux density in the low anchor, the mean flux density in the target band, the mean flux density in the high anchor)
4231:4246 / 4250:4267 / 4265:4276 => 0.12 angstrom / 11.1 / 11.5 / 11.8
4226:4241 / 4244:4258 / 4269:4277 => -2.97 angstrom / 8.24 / 11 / 10.2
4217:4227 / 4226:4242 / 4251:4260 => -0.07 angstrom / 7.44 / 8.52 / 10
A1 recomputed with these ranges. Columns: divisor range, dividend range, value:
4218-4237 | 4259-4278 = 1.68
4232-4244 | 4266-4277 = 1.03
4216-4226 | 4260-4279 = 1.48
